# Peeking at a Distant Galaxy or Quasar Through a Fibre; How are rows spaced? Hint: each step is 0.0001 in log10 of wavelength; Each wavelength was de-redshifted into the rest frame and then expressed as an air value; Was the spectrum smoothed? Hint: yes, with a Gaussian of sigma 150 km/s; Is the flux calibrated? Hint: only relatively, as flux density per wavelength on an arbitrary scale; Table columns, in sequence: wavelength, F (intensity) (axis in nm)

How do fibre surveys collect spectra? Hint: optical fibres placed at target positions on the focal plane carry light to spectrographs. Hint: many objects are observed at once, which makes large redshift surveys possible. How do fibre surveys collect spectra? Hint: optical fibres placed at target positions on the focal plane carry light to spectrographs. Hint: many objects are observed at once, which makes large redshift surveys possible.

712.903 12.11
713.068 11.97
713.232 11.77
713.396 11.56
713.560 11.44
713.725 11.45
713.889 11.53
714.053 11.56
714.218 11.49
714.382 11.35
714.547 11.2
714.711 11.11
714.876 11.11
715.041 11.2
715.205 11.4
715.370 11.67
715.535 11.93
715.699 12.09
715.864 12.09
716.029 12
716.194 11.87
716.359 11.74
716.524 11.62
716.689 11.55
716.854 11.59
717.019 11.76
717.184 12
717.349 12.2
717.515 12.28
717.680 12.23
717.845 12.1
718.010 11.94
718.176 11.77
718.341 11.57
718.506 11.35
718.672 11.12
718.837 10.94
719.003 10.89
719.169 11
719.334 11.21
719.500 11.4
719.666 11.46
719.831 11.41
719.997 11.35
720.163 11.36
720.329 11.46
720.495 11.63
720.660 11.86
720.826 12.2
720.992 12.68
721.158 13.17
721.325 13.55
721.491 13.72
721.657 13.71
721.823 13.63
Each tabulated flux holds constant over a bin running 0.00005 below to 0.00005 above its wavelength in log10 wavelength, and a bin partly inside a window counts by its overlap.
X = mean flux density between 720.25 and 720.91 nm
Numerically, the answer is 11.8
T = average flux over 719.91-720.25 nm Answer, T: 11.3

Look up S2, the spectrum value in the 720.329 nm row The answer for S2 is 11.46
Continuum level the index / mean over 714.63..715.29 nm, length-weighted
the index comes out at 11.2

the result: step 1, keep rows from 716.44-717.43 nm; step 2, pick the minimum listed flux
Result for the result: 11.55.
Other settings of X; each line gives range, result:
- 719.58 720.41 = 11.4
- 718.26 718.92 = 11.2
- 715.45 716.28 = 12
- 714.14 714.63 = 11.4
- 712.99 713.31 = 11.9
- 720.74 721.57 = 13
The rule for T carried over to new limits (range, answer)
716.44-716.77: 11.6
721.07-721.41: 13.3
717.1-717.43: 12.1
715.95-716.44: 11.9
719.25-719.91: 11.4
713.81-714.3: 11.5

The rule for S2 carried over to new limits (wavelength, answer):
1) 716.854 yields 11.59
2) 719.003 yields 10.89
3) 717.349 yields 12.2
